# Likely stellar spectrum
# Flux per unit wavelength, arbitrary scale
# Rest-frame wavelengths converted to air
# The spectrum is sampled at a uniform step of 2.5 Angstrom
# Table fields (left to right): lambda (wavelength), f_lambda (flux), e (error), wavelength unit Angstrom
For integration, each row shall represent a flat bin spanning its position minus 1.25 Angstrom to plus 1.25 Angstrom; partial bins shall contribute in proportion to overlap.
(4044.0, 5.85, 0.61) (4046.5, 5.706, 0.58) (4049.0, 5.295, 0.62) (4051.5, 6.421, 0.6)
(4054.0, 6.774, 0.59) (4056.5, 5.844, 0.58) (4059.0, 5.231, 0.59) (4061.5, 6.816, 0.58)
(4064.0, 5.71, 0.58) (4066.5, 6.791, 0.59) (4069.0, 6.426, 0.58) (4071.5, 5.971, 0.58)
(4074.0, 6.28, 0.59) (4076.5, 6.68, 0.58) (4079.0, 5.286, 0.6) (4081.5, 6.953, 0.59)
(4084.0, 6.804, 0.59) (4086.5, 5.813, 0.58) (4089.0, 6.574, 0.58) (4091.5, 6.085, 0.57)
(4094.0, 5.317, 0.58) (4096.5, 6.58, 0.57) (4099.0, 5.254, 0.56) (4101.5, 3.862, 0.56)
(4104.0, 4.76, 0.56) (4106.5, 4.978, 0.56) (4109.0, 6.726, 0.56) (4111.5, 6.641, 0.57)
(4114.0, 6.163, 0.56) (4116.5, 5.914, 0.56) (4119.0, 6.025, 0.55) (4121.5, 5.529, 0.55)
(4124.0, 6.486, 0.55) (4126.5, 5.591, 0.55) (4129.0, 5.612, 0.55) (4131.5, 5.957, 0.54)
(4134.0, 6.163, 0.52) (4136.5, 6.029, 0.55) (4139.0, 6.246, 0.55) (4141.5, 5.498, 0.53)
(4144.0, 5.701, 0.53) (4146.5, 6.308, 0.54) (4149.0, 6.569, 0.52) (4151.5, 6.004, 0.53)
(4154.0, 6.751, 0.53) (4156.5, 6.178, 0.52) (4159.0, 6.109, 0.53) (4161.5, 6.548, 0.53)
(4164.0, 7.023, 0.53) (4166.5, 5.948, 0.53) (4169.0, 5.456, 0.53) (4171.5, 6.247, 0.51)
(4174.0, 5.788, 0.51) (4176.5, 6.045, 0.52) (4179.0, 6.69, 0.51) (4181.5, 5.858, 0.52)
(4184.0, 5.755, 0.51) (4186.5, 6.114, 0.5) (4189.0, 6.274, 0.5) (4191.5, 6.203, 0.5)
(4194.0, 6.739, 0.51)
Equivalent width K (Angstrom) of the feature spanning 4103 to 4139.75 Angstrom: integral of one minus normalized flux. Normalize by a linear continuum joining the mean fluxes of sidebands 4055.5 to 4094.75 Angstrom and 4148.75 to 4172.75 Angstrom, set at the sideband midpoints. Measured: 1.78 Angstrom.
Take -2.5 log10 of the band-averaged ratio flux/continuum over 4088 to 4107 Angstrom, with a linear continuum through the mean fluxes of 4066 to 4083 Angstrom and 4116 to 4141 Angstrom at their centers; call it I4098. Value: 0.14 mag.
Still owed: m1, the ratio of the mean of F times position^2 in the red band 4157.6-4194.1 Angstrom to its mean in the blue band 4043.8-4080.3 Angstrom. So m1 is 1.07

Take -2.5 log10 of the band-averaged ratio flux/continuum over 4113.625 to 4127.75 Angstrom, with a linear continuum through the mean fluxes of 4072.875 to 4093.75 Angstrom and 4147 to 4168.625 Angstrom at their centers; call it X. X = 0.065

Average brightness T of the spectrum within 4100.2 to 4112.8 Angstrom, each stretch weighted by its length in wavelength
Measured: 5.4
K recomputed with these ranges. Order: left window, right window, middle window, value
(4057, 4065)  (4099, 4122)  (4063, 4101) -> -2.2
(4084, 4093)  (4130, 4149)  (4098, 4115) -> 1.9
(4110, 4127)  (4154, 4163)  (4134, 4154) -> 0.5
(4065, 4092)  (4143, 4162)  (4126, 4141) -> 0.9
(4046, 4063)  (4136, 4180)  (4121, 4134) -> 0.5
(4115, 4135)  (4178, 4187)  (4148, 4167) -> -1.3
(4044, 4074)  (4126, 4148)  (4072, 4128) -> 0.7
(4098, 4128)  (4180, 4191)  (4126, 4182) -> -2.3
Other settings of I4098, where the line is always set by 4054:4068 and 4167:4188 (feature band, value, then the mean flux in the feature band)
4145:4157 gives -0.058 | 6.36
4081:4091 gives -0.062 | 6.47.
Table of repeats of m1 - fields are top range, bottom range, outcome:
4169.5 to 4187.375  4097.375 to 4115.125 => 1.14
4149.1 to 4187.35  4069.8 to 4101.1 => 1.06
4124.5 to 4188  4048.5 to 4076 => 1.03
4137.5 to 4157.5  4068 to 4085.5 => 1.01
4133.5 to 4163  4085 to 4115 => 1.10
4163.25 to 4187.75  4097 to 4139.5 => 1.08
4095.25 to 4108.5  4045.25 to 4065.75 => 0.88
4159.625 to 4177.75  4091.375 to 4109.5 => 1.19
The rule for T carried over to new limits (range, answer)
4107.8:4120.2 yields 6.29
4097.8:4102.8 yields 4.55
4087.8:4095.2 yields 5.99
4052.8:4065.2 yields 6.07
